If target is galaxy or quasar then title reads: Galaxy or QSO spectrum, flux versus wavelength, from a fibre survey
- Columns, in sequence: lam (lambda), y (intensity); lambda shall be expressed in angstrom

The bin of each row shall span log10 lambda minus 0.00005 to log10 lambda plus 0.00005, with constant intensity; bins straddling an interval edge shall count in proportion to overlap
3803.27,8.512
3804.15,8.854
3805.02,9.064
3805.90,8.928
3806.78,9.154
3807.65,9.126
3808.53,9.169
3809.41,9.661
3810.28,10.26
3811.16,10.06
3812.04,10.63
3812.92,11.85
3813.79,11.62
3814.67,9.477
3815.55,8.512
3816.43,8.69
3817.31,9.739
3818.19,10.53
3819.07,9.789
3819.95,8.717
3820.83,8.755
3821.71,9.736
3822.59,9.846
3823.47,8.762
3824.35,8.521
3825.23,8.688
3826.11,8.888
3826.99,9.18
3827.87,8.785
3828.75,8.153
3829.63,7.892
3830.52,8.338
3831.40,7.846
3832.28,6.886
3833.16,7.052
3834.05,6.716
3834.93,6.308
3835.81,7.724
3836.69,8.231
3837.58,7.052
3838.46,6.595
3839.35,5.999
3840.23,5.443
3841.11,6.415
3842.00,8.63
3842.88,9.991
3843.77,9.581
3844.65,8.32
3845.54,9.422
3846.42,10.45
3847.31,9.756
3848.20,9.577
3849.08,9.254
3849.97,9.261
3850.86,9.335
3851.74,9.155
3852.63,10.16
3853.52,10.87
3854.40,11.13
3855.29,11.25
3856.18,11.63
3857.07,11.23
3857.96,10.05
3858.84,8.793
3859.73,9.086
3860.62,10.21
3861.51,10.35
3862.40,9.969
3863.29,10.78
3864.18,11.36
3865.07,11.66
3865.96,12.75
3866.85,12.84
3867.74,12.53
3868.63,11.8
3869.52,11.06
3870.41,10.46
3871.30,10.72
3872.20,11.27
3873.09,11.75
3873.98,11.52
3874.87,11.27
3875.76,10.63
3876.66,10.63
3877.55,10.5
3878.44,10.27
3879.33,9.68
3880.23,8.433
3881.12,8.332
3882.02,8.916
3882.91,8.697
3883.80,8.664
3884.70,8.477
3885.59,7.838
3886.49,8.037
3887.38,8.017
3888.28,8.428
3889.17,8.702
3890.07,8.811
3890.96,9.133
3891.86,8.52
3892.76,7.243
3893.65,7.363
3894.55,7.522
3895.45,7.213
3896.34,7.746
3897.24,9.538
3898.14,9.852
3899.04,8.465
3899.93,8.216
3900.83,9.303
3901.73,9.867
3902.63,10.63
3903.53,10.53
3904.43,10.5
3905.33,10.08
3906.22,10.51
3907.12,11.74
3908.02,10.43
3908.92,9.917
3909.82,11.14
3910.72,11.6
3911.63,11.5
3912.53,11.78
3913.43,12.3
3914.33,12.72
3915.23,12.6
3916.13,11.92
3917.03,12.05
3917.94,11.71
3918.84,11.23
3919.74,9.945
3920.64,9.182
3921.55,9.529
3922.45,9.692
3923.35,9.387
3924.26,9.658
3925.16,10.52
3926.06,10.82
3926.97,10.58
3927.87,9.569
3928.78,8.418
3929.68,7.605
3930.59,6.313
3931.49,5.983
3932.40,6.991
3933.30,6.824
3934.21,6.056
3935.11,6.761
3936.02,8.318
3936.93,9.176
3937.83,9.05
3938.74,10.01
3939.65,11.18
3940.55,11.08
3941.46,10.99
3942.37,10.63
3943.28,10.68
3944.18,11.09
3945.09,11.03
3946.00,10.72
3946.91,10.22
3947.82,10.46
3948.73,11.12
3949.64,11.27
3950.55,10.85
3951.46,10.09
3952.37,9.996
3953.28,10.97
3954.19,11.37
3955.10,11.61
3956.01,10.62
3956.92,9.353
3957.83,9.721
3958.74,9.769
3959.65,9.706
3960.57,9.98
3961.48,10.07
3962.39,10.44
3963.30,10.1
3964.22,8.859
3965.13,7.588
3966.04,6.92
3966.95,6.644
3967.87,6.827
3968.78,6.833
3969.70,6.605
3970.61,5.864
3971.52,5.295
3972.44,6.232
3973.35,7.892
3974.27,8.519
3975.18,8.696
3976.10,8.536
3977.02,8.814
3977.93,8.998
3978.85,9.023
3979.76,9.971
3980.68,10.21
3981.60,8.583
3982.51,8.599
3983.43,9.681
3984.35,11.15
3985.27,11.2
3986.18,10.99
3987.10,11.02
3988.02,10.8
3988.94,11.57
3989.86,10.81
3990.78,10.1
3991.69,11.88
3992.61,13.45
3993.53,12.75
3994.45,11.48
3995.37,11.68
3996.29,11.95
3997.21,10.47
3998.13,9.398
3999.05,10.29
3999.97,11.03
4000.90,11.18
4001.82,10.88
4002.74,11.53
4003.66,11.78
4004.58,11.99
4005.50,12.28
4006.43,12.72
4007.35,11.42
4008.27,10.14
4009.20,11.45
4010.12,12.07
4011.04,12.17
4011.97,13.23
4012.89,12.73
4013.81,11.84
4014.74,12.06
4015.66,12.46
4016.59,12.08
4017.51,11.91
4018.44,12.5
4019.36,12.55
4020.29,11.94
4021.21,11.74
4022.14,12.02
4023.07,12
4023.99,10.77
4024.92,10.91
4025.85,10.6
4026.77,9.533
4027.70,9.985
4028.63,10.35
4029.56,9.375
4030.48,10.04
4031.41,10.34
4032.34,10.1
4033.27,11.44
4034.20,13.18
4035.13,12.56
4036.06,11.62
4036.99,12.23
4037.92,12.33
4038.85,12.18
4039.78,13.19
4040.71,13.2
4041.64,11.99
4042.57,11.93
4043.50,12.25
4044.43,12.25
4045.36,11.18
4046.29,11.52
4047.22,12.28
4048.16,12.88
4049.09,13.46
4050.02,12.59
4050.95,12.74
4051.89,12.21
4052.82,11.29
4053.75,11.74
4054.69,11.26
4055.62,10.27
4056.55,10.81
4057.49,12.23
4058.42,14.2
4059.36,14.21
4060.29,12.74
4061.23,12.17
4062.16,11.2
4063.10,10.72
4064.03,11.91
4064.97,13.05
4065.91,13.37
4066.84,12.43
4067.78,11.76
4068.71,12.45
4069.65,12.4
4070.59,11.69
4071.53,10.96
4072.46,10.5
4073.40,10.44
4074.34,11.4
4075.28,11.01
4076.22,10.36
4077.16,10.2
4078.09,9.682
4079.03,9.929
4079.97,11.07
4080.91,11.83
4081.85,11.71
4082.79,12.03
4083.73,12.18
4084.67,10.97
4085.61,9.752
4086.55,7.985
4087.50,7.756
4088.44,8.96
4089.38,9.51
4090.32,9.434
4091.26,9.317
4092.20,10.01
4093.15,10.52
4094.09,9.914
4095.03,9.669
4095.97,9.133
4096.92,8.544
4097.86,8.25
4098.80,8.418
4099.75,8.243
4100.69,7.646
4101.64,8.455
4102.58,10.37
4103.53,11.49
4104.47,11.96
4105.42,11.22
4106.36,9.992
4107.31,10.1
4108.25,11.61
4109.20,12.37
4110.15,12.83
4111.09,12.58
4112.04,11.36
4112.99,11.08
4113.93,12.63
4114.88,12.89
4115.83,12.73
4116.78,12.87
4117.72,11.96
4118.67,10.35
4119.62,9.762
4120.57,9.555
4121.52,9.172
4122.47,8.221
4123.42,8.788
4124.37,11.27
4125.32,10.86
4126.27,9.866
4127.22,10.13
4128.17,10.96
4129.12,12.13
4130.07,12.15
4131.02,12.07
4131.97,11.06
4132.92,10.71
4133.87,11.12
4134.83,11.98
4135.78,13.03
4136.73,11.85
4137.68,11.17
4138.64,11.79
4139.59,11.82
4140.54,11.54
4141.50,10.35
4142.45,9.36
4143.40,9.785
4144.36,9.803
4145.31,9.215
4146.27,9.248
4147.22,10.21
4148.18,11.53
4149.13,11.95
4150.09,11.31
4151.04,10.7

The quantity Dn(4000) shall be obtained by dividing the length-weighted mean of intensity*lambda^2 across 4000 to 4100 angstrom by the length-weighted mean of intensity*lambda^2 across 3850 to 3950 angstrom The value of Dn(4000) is 1.2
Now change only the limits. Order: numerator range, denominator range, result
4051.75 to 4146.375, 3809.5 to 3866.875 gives 1.34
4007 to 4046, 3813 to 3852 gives 1.50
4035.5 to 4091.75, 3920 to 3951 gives 1.30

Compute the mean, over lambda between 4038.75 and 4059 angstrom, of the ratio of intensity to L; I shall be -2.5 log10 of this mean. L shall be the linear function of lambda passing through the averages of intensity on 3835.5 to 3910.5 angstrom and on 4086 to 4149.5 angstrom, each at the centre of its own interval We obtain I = -0.19 mag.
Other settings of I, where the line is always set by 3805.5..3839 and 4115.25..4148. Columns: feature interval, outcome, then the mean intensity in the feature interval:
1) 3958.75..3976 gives 0.21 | 8.01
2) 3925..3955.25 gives -0.01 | 9.63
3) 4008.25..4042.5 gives -0.15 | 11.7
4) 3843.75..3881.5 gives -0.15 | 10.5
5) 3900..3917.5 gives -0.18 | 11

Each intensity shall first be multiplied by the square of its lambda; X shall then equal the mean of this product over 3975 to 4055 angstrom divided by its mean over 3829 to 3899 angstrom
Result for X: 1.3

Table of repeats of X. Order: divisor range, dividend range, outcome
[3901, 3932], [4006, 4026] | 1.21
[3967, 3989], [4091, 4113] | 1.24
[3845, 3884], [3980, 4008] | 1.14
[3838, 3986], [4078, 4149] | 1.22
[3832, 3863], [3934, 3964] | 1.20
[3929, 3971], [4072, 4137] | 1.24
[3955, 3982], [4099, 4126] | 1.35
